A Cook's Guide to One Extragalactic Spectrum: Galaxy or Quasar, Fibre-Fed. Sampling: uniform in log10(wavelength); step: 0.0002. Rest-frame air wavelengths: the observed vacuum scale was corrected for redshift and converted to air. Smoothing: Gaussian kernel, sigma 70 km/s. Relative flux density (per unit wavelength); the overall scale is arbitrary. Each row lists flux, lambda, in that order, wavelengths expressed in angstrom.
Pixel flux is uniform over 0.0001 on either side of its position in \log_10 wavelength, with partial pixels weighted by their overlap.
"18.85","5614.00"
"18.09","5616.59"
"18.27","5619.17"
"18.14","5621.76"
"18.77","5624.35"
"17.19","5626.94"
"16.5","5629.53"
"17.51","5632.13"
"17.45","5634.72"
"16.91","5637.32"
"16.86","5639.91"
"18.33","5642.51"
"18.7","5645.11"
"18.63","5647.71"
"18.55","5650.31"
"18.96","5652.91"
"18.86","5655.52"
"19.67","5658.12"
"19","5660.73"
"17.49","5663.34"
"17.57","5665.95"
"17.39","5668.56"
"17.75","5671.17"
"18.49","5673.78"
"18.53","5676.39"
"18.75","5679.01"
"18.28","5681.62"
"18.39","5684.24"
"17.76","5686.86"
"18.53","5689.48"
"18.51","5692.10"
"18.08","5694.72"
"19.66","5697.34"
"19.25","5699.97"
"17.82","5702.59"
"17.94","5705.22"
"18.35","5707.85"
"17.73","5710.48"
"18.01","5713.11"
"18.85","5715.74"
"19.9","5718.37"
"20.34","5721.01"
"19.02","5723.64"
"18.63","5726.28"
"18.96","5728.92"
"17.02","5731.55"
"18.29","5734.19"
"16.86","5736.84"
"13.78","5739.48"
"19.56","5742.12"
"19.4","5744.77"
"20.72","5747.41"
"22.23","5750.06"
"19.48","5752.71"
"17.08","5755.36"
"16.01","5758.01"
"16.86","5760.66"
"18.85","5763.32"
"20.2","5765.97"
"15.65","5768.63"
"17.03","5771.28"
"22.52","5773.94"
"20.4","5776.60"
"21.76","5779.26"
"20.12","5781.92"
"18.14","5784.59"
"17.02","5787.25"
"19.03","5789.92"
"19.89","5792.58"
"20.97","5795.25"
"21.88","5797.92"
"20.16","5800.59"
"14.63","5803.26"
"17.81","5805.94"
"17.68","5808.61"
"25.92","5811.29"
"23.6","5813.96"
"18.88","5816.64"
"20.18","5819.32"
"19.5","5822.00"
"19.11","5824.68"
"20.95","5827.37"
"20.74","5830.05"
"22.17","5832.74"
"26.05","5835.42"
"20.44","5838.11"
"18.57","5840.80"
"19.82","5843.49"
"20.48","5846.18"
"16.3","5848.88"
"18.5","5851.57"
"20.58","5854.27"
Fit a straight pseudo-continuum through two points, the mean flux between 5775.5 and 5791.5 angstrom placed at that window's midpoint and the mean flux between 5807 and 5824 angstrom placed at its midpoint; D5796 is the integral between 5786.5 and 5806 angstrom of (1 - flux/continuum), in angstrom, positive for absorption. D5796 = 0.90 angstrom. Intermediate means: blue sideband 19.4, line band 19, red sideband 20.8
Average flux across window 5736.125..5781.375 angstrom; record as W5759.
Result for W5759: 18.8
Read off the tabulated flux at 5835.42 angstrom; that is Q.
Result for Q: 26.05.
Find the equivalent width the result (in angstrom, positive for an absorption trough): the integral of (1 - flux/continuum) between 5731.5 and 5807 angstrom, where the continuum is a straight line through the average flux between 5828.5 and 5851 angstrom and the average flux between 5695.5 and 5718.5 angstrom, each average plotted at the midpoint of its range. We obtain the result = 2.7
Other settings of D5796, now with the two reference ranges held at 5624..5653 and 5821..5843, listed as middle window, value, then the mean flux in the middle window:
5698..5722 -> 0.3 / 18.7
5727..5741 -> 1.6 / 17.1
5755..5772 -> 2.1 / 17.4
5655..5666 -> -0.3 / 18.6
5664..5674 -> 0.3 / 17.7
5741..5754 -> -0.5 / 20.3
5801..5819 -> 0.7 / 19.8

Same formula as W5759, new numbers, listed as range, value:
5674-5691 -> 18.4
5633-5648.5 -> 17.8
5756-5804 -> 19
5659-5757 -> 18.5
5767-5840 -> 20.1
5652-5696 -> 18.3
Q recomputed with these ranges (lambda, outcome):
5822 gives 19.5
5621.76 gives 18.14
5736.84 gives 16.86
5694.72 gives 18.08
